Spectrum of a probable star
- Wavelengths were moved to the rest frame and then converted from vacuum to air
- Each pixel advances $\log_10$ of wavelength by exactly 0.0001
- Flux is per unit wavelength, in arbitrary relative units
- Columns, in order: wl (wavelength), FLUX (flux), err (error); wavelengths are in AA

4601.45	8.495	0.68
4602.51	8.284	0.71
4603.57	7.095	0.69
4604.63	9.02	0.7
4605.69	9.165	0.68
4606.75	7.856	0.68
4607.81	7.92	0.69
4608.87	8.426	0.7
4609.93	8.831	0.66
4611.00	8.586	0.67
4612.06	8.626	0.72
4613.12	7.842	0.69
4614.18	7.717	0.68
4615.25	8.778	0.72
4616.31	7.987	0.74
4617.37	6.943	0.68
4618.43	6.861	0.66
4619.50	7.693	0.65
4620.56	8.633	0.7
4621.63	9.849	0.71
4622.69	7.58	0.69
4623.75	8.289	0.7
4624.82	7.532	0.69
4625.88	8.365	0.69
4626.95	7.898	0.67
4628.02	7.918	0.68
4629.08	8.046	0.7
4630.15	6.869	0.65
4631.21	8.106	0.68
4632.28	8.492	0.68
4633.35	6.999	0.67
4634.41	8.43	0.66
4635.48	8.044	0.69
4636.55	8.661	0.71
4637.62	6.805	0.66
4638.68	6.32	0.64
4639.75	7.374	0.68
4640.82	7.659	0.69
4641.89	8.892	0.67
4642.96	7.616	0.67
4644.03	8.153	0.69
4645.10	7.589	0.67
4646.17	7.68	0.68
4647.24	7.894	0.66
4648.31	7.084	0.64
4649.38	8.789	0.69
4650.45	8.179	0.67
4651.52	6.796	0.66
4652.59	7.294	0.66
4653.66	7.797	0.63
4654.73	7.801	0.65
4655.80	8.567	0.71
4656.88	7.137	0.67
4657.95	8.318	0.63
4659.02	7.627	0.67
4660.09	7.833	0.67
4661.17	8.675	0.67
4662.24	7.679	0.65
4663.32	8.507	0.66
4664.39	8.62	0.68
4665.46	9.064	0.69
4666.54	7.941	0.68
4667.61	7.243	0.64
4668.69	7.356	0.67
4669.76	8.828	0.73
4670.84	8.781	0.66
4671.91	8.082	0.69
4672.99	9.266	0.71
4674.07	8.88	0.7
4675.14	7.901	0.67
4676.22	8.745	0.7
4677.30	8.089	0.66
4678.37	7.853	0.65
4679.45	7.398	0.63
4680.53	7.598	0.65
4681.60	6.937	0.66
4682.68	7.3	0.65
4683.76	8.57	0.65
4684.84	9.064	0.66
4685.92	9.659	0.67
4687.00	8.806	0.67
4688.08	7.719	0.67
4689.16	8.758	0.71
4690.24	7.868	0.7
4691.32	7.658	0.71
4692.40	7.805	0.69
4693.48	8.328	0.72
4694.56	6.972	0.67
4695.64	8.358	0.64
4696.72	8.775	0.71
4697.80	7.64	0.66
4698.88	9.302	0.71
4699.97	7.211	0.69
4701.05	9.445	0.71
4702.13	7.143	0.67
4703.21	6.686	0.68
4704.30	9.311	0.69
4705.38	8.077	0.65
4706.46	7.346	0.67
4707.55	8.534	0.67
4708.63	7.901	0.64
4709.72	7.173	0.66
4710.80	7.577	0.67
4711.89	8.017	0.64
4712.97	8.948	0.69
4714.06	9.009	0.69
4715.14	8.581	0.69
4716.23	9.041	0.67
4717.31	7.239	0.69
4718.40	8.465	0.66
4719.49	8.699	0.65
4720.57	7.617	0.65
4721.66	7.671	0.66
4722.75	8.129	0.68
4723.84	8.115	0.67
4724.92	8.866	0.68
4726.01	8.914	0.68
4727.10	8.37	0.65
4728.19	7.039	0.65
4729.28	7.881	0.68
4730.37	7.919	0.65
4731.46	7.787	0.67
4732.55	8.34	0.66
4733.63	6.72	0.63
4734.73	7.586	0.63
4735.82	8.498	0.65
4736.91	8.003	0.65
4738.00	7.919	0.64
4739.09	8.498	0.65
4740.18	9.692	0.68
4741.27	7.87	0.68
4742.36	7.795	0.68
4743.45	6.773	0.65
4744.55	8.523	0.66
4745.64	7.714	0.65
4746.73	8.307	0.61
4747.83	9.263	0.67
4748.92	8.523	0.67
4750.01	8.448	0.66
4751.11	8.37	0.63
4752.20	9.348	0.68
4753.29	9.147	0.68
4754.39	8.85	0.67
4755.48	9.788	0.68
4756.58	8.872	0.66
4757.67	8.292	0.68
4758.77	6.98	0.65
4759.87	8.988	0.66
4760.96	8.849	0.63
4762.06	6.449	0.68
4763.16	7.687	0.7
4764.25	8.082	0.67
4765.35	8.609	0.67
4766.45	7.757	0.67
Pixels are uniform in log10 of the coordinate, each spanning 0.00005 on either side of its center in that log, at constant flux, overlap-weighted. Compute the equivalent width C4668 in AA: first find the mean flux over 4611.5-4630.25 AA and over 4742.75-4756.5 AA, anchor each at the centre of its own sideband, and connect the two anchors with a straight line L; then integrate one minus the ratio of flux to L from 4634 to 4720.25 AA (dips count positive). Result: 2.0 AA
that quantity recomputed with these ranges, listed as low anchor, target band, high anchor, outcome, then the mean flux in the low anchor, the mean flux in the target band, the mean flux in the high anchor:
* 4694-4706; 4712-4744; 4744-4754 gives 0.98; 8.08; 8.14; 8.63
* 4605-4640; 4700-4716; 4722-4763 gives 0.12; 7.99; 8.11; 8.25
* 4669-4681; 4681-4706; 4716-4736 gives 0.16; 8.3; 8.15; 8.02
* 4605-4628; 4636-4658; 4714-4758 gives 1.27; 8.16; 7.72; 8.3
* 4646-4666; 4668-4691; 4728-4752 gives -0.69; 7.97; 8.25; 8.1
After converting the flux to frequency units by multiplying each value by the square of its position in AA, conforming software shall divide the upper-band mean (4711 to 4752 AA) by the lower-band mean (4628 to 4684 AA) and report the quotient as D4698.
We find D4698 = 1.1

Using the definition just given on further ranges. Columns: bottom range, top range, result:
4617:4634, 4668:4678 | 1.09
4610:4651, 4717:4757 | 1.09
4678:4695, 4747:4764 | 1.09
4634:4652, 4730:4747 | 1.07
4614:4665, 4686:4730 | 1.06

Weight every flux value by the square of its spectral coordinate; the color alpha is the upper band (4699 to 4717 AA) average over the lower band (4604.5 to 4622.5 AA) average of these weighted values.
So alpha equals 1.03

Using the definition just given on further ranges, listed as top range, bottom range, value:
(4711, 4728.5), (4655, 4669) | 1.06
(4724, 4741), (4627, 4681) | 1.06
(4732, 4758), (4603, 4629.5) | 1.09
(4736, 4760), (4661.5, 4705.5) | 1.06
